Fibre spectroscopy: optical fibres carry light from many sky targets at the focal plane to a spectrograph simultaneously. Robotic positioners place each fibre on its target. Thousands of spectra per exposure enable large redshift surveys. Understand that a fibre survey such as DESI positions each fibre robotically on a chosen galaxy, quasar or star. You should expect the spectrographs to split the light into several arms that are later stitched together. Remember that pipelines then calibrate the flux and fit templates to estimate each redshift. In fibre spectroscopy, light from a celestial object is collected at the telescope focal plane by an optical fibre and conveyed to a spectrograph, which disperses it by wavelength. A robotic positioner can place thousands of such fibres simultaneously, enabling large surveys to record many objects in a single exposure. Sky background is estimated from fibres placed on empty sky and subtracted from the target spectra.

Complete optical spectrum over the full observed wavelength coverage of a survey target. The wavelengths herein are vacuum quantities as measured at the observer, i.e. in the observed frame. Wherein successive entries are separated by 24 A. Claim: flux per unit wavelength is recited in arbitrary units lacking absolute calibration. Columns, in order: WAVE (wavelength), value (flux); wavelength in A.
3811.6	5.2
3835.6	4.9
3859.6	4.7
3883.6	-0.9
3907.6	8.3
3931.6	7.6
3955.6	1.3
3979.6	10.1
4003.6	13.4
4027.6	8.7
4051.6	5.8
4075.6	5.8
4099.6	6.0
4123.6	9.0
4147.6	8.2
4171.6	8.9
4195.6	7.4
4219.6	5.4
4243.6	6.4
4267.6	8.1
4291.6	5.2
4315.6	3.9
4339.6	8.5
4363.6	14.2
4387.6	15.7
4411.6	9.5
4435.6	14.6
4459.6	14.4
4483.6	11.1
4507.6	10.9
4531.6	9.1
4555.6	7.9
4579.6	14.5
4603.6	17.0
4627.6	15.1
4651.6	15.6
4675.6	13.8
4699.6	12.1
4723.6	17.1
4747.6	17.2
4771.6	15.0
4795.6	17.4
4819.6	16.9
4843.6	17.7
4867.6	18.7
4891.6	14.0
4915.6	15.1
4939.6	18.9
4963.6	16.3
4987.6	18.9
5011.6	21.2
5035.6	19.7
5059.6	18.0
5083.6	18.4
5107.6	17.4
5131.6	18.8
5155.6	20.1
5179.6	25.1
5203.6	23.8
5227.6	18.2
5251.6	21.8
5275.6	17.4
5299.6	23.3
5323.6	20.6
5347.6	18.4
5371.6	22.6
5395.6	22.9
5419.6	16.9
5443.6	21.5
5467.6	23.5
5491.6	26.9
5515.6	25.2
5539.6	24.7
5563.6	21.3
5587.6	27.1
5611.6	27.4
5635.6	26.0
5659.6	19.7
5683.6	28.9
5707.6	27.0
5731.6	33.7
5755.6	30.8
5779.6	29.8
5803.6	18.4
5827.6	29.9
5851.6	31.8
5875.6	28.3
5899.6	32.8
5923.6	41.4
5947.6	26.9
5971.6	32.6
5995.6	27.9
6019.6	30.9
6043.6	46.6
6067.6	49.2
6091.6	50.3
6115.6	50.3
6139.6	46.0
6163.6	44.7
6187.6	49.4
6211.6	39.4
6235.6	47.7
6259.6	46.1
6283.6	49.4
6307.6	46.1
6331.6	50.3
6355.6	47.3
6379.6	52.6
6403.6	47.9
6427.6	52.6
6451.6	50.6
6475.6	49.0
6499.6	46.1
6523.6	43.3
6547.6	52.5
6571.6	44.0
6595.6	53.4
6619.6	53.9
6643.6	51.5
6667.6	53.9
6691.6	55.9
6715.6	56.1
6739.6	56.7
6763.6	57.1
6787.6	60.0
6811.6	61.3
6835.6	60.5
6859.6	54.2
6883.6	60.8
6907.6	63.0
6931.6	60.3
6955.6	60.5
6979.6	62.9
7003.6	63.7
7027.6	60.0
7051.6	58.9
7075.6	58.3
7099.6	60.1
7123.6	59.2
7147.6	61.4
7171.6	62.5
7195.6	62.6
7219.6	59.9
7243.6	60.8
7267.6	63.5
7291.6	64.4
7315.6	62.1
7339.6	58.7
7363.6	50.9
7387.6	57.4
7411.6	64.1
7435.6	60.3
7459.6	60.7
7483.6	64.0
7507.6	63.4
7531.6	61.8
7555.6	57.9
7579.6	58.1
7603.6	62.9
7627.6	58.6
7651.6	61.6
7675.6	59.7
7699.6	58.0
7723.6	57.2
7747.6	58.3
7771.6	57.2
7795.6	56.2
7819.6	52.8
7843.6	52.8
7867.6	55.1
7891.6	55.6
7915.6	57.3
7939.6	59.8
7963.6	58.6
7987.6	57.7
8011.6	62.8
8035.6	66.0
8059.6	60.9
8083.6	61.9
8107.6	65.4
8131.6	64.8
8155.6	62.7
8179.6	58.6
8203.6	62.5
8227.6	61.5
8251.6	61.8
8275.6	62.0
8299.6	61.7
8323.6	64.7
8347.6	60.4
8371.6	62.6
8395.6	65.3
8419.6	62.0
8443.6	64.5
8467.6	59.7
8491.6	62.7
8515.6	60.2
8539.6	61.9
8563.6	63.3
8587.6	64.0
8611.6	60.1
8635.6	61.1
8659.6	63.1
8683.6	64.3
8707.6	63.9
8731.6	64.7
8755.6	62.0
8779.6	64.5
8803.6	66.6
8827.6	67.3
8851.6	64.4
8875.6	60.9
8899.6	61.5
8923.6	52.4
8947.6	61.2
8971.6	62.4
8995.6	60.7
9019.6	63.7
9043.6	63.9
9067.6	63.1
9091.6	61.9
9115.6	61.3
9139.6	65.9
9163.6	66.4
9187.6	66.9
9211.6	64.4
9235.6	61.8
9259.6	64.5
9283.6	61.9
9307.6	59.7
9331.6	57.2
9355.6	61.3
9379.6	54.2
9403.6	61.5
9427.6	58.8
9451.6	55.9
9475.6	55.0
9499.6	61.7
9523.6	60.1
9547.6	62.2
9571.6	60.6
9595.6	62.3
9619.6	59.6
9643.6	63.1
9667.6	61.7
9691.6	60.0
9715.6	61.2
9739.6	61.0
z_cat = 0.51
